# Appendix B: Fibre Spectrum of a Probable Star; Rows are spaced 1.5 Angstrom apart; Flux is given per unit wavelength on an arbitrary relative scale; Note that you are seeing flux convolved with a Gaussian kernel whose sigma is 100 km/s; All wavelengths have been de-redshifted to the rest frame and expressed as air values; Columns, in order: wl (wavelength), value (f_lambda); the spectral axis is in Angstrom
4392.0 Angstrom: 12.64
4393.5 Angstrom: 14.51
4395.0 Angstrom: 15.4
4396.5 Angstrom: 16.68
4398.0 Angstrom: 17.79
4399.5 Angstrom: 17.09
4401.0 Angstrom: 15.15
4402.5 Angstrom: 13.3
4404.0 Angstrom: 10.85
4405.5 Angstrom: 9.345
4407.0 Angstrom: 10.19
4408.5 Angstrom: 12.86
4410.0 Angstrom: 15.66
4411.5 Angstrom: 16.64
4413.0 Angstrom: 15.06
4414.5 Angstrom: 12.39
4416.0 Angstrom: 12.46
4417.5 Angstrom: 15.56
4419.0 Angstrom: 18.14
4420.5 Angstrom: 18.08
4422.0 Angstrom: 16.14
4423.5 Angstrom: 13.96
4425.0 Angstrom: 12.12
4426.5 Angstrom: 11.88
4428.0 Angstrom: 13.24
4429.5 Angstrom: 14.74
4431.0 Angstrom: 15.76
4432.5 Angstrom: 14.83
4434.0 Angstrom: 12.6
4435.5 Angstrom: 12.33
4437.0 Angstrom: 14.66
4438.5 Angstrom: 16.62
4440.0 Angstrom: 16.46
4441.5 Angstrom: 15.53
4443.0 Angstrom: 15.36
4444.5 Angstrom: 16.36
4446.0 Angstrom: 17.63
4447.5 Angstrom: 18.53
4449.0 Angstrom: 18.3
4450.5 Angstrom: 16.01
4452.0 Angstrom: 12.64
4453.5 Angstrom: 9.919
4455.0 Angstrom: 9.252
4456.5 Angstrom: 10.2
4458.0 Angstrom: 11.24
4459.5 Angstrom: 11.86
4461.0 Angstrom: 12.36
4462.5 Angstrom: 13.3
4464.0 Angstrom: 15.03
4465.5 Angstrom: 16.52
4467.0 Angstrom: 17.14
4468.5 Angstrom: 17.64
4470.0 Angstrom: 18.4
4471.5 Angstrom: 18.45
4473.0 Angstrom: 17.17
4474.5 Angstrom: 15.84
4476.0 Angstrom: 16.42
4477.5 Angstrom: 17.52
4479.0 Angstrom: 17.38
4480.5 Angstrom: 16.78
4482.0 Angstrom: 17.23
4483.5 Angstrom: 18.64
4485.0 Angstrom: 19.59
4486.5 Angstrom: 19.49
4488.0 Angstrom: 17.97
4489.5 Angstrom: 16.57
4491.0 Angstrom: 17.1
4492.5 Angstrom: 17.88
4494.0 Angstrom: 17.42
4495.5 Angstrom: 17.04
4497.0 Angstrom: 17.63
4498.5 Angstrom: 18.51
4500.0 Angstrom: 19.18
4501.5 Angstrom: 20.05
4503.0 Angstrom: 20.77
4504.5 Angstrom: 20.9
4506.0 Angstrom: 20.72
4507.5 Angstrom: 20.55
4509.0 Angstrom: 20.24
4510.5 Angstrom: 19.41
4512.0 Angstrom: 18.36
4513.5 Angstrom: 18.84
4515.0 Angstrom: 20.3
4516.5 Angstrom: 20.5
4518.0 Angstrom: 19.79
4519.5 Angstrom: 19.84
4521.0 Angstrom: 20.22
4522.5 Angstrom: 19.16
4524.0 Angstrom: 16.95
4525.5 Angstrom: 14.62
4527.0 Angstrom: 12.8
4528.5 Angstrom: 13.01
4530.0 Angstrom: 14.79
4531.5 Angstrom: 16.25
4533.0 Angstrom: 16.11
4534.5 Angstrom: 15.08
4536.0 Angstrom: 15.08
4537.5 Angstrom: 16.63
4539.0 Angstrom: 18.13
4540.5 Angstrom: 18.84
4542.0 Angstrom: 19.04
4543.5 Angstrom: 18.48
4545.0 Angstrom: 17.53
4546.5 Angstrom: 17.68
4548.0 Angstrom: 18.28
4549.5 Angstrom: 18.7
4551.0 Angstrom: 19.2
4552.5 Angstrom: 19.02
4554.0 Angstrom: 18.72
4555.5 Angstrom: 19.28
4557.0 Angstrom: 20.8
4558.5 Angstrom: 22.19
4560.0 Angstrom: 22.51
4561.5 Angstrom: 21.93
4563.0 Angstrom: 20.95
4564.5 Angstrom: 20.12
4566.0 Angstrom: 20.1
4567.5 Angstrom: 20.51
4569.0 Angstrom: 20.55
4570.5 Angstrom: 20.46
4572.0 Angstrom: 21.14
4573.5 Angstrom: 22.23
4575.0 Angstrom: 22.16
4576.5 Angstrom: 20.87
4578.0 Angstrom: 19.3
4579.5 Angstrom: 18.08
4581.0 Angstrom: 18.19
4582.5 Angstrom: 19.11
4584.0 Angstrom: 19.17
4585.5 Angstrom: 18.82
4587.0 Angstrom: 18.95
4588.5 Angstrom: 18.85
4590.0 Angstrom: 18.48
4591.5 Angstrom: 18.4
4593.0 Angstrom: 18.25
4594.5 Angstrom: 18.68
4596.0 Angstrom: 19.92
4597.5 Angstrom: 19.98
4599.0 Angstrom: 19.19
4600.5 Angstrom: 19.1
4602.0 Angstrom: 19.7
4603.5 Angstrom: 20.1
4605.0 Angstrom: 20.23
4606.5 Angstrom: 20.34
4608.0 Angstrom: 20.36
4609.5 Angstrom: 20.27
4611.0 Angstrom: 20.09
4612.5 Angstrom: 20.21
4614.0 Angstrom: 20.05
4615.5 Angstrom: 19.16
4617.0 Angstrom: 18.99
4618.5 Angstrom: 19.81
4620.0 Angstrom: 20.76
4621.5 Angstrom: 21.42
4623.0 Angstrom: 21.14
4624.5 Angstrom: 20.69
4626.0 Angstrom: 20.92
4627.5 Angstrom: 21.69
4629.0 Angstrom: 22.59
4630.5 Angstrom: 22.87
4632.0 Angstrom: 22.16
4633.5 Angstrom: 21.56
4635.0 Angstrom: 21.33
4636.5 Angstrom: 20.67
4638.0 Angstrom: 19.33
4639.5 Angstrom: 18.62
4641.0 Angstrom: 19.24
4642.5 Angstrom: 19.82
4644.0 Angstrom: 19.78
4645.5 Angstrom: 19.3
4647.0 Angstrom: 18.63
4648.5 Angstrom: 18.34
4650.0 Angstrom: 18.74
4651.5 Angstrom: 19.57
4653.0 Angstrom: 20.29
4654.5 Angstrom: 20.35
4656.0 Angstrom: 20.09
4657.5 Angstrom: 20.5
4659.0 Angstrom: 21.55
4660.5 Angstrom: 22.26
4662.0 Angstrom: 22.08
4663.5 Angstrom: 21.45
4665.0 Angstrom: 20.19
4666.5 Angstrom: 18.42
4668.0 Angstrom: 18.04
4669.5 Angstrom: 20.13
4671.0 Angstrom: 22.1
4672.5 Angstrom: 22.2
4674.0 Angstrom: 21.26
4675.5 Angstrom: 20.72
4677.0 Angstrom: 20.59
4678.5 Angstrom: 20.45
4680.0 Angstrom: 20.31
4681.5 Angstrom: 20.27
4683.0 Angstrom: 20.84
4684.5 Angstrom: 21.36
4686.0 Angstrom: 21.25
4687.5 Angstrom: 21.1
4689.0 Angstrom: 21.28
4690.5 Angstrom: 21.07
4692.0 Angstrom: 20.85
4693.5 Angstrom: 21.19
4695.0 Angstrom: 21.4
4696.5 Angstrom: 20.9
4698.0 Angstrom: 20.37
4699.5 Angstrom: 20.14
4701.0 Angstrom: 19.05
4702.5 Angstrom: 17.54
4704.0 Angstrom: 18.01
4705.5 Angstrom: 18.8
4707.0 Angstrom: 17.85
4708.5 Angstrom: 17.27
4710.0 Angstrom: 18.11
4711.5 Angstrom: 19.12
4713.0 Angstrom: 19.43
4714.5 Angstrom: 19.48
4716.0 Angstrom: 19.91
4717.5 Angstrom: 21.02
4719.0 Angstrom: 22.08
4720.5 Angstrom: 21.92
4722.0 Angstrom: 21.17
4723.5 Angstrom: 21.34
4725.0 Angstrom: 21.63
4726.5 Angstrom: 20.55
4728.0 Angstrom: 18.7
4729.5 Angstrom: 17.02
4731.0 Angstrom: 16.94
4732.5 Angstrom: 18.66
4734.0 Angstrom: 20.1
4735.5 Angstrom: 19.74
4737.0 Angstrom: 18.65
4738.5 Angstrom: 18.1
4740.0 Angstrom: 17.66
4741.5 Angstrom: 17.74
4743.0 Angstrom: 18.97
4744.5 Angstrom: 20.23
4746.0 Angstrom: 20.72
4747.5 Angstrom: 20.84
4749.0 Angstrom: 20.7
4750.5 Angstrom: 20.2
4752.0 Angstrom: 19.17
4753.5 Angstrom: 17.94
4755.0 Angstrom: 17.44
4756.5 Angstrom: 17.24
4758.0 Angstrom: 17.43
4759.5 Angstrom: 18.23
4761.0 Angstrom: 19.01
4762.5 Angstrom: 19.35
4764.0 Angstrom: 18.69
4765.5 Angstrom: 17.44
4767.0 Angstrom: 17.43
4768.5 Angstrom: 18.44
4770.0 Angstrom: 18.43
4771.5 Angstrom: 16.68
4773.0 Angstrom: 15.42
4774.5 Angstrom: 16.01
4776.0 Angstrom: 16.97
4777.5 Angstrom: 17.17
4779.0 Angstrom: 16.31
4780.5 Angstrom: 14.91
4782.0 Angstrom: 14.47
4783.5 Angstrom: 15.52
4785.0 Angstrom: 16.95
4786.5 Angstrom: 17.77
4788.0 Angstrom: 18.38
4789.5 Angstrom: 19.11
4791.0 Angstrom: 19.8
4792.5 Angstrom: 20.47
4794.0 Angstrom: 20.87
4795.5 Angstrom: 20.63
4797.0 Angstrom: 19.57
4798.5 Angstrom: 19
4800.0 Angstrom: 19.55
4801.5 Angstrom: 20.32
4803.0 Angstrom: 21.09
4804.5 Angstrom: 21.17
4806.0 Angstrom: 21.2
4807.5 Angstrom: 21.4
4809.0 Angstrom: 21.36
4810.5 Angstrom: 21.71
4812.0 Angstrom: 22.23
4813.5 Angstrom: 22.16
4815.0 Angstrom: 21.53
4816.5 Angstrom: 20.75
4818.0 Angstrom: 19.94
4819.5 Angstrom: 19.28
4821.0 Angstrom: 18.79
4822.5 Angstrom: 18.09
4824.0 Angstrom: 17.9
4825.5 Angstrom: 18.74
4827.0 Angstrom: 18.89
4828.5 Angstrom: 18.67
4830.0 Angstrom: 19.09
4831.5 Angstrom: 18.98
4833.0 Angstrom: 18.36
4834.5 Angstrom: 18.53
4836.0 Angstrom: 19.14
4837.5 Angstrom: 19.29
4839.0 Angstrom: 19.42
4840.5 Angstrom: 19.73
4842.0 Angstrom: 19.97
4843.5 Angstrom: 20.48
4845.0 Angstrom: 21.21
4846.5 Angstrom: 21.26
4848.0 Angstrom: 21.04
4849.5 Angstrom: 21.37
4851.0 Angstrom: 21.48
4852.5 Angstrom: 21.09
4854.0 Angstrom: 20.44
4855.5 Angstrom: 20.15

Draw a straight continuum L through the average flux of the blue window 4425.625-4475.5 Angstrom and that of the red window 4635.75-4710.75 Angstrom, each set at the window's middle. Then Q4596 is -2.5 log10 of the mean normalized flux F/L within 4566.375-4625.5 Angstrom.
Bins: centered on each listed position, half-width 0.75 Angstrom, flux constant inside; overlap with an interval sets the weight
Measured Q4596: -0.09 mag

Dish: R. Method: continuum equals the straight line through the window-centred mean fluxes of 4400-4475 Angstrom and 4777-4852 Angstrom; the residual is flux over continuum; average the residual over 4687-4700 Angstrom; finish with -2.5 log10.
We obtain -0.17 mag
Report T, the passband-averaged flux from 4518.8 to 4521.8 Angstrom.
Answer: 20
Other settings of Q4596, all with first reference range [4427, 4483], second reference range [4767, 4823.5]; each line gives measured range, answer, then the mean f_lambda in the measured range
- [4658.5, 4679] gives -0.18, 20.8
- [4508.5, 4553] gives -0.11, 17.7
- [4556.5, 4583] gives -0.25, 20.6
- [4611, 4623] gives -0.18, 20.1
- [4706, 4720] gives -0.08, 19.4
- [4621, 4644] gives -0.21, 20.9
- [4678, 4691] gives -0.18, 20.9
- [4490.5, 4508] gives -0.21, 19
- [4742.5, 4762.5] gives -0.03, 19.1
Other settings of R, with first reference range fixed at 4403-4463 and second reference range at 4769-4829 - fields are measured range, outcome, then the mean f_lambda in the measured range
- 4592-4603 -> -0.18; 19.3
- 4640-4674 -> -0.18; 20.2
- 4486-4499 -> -0.19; 17.7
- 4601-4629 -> -0.23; 20.4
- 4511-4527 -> -0.22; 18.6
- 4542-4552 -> -0.18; 18.4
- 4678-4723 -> -0.14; 20.1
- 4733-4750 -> -0.07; 19.4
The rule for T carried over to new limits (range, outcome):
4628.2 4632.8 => 22.5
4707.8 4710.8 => 17.7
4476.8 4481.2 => 17.2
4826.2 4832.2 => 18.9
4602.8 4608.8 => 20.3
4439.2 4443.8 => 15.8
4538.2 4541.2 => 18.4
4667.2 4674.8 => 20.7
